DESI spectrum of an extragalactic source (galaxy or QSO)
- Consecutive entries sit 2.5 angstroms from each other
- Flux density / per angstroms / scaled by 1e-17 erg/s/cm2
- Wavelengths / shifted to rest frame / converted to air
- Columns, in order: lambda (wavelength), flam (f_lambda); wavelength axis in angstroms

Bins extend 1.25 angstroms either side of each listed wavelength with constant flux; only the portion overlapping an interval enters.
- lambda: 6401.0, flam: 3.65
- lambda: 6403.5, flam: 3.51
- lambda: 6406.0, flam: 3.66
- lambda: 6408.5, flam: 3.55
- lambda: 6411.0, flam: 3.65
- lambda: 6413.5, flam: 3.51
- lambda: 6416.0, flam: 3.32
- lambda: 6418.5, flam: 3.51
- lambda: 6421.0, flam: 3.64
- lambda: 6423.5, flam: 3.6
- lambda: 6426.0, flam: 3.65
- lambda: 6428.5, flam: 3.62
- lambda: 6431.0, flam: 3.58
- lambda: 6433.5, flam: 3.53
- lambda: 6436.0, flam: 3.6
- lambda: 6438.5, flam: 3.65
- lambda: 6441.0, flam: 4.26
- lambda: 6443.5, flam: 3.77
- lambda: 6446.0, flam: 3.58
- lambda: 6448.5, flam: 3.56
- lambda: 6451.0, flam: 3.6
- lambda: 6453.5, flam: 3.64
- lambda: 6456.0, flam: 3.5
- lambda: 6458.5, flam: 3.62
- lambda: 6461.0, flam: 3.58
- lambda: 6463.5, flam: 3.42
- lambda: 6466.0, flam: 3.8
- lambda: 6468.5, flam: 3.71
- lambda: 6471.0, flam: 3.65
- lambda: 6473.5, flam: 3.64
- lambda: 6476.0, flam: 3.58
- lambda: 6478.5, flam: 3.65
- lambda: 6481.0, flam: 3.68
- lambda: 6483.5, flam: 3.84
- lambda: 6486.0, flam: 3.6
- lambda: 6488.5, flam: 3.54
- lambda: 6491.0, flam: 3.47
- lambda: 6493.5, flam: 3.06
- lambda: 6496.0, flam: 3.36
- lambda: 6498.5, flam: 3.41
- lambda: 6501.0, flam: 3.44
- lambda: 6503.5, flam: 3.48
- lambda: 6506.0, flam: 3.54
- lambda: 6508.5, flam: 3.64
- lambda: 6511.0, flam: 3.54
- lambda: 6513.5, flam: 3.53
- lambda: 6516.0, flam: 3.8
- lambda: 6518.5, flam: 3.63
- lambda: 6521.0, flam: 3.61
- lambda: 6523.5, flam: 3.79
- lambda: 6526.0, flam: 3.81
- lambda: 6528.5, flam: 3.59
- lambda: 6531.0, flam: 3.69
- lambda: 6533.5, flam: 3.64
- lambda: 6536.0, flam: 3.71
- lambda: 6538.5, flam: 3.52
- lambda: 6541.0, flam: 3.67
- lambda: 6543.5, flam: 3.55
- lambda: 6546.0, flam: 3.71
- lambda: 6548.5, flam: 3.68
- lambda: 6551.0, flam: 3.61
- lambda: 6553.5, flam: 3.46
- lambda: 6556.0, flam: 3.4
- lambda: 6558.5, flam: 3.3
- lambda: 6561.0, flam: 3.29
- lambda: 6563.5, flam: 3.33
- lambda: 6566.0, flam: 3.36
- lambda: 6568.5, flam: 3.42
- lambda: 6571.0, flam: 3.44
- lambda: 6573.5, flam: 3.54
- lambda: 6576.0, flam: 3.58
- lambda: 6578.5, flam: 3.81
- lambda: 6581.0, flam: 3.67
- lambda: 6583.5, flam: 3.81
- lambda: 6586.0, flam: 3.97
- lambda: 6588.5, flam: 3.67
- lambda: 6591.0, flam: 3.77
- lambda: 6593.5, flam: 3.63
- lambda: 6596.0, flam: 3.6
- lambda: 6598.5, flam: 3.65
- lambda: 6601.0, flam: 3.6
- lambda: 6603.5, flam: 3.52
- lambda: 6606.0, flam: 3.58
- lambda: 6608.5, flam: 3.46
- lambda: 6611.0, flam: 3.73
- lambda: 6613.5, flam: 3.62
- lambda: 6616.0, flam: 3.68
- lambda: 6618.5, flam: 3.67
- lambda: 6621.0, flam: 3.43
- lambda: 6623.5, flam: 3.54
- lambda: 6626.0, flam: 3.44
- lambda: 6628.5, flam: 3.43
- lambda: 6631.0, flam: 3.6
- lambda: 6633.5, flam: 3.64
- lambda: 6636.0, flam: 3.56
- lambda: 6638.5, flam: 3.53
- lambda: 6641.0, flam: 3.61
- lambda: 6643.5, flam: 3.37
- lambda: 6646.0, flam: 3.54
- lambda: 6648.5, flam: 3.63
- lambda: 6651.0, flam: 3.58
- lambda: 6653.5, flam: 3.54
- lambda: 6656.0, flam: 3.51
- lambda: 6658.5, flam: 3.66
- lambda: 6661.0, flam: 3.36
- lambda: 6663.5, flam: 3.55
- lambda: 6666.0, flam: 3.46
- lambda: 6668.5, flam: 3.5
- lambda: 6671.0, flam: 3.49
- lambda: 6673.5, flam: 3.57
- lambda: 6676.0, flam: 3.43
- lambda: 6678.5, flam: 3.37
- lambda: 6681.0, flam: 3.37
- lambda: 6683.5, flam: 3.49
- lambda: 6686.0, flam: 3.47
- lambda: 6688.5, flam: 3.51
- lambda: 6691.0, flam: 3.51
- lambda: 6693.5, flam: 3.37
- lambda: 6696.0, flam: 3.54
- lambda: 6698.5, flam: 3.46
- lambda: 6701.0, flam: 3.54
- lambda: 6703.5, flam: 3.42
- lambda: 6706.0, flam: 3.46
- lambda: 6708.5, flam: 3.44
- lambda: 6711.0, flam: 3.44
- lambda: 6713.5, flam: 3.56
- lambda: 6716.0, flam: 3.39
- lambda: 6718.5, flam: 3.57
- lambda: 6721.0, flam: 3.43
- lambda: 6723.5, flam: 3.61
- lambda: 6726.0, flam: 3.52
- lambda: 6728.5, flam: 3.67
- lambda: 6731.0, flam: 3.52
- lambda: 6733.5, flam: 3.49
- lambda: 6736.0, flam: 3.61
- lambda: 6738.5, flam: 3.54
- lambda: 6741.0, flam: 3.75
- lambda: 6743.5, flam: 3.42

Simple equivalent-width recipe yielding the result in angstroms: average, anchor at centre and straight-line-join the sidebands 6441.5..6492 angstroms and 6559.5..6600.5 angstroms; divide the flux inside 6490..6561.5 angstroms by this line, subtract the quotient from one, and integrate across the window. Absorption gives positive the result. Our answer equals 1.2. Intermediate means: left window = 3.63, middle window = 3.55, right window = 3.59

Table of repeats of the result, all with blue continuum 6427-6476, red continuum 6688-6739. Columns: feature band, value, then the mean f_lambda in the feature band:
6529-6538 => -0.1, 3.66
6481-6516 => 1.0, 3.51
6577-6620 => -1.3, 3.67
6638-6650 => 0.0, 3.54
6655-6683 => 0.4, 3.48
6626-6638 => 0.0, 3.54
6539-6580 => 0.9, 3.51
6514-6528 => -0.4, 3.71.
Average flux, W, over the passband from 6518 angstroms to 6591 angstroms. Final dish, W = 3.6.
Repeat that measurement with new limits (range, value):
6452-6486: 3.64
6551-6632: 3.56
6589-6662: 3.57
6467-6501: 3.55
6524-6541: 3.67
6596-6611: 3.58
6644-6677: 3.52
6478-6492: 3.63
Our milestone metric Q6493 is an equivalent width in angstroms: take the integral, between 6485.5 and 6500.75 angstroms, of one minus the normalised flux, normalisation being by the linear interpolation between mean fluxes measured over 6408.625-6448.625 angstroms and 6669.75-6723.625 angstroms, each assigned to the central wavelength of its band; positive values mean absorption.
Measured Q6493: 0.8 angstroms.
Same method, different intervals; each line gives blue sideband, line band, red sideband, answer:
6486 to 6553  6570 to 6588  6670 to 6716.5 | -0.8 angstroms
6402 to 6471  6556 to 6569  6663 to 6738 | 0.8 angstroms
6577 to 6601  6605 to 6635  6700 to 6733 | 0.8 angstroms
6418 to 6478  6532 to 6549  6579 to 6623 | 0.0 angstroms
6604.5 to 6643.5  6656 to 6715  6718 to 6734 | 1.2 angstroms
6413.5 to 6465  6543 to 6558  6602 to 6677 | 0.1 angstroms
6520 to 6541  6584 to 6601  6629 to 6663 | -0.5 angstroms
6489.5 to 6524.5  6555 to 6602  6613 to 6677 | -0.6 angstroms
